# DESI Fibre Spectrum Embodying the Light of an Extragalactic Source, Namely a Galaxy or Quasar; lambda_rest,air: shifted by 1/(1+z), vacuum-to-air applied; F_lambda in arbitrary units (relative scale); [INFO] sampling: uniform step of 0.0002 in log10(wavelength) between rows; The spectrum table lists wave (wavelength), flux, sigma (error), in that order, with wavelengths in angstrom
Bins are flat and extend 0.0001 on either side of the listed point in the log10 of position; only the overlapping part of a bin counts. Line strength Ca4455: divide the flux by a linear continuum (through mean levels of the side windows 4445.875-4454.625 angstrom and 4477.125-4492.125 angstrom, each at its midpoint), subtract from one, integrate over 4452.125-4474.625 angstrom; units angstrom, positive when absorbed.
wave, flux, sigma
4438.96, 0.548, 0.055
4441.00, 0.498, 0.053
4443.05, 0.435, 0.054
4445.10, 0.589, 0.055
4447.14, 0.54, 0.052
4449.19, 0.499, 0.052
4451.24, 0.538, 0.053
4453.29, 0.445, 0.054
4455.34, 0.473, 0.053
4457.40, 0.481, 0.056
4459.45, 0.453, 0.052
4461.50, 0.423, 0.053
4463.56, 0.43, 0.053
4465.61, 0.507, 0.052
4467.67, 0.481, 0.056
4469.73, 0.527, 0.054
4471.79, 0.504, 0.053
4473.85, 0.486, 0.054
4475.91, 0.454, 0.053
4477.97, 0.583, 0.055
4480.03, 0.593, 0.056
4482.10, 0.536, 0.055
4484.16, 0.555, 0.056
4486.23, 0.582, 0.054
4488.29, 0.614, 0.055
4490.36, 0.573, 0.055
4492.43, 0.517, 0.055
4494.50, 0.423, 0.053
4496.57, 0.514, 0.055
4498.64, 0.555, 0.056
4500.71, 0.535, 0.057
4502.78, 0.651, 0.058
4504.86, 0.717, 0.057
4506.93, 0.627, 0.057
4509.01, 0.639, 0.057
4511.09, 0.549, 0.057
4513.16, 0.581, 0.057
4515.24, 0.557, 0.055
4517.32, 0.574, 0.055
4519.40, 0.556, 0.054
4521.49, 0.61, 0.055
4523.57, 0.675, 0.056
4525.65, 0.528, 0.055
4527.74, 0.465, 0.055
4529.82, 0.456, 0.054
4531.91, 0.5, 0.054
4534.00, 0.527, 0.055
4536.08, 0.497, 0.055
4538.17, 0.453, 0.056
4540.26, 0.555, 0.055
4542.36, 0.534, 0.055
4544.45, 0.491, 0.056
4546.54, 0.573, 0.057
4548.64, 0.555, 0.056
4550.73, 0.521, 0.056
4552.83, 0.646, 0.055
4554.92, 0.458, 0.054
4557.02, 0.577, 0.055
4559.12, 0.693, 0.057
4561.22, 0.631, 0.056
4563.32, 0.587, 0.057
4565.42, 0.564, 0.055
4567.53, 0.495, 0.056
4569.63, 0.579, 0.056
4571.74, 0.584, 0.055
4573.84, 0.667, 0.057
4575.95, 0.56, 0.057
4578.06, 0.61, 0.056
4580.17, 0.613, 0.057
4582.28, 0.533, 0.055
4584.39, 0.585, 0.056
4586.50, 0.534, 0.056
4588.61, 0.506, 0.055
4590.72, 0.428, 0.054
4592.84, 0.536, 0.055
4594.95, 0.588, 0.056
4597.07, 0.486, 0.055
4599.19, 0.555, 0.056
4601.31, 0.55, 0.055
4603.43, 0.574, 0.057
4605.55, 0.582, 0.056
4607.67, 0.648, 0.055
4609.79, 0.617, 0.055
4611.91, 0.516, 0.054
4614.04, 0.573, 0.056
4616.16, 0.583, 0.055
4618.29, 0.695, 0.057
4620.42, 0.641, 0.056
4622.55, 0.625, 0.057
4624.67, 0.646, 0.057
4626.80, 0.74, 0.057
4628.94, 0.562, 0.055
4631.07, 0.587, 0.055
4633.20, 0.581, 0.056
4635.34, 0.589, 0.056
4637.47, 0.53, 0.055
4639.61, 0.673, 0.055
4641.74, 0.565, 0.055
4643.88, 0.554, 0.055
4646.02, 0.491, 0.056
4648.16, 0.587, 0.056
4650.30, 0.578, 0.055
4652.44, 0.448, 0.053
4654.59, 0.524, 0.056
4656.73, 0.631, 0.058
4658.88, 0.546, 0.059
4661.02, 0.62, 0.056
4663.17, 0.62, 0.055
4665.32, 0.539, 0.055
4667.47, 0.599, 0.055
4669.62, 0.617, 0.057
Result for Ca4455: 2.5 angstrom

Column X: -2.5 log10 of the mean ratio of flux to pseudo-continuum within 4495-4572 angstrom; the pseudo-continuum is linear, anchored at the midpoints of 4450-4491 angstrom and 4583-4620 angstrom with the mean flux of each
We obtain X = -0.05 mag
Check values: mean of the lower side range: 0.511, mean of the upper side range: 0.563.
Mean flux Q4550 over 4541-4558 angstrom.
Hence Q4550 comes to 0.544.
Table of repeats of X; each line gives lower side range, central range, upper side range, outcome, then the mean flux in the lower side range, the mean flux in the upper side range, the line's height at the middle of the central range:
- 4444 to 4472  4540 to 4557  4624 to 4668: -0.02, 0.492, 0.58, 0.534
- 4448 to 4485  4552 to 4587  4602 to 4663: -0.06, 0.498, 0.59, 0.555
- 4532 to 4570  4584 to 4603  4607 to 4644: 0.11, 0.55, 0.608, 0.583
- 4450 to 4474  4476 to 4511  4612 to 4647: -0.14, 0.479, 0.6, 0.502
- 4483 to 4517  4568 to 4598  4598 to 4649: 0.06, 0.574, 0.594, 0.588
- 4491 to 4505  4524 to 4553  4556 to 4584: 0.10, 0.549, 0.591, 0.573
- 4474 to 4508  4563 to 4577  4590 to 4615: -0.03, 0.562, 0.556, 0.558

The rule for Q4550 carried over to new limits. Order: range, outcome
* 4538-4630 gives 0.575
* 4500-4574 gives 0.566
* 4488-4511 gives 0.576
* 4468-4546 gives 0.548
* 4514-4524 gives 0.589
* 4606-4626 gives 0.617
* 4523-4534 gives 0.518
